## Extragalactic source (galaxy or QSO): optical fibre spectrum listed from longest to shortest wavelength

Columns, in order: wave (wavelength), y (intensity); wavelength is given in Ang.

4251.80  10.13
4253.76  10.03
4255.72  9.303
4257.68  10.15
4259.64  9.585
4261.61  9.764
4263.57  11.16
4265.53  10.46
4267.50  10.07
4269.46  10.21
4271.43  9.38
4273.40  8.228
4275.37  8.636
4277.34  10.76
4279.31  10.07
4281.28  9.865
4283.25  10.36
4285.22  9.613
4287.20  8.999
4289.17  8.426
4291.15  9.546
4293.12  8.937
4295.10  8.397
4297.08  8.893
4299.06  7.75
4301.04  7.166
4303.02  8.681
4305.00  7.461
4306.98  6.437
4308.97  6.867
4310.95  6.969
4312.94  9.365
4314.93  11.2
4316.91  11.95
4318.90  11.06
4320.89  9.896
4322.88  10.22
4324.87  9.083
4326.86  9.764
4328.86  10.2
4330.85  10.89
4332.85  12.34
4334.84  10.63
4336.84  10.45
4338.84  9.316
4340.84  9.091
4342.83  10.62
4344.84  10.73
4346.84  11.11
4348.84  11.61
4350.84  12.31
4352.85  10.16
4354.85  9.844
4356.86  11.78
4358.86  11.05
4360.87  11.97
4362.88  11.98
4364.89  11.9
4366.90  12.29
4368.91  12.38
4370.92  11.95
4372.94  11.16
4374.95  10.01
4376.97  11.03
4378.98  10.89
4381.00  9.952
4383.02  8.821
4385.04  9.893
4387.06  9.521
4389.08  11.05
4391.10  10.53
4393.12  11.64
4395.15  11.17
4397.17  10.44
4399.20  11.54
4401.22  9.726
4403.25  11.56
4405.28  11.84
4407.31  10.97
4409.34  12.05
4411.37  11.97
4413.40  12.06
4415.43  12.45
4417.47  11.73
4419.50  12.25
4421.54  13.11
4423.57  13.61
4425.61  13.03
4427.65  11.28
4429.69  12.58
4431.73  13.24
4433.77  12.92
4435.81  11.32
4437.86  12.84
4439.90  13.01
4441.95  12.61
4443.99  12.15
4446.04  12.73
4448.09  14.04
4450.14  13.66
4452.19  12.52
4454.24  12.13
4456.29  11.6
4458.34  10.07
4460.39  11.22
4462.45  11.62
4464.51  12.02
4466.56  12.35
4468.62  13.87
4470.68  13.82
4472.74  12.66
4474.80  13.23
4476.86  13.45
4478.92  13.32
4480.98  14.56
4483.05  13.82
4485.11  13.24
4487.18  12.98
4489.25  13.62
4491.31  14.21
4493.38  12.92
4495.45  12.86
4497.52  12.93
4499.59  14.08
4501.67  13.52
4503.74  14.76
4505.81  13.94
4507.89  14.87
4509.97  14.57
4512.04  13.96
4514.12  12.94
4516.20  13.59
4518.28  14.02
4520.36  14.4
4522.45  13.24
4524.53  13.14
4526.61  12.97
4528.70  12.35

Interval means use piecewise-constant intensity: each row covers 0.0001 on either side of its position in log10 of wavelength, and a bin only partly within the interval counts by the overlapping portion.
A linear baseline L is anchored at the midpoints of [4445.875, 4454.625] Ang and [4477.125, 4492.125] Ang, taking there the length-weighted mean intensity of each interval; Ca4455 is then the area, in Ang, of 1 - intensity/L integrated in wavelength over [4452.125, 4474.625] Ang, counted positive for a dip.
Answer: 1.9 Ang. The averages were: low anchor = 13.1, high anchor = 13.7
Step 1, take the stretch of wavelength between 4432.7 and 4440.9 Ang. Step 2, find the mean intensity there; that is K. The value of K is 12.5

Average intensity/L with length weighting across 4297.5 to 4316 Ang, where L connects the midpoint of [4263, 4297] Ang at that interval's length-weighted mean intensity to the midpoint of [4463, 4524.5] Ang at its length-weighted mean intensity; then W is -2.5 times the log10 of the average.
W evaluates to 0.24 mag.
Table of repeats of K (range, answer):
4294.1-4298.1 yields 8.63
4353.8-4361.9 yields 11.2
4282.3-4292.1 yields 9.38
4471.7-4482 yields 13.5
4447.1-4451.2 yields 13.8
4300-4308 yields 7.44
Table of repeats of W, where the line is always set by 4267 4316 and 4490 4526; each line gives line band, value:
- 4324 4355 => -0.06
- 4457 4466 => 0.13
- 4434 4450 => -0.04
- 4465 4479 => -0.02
